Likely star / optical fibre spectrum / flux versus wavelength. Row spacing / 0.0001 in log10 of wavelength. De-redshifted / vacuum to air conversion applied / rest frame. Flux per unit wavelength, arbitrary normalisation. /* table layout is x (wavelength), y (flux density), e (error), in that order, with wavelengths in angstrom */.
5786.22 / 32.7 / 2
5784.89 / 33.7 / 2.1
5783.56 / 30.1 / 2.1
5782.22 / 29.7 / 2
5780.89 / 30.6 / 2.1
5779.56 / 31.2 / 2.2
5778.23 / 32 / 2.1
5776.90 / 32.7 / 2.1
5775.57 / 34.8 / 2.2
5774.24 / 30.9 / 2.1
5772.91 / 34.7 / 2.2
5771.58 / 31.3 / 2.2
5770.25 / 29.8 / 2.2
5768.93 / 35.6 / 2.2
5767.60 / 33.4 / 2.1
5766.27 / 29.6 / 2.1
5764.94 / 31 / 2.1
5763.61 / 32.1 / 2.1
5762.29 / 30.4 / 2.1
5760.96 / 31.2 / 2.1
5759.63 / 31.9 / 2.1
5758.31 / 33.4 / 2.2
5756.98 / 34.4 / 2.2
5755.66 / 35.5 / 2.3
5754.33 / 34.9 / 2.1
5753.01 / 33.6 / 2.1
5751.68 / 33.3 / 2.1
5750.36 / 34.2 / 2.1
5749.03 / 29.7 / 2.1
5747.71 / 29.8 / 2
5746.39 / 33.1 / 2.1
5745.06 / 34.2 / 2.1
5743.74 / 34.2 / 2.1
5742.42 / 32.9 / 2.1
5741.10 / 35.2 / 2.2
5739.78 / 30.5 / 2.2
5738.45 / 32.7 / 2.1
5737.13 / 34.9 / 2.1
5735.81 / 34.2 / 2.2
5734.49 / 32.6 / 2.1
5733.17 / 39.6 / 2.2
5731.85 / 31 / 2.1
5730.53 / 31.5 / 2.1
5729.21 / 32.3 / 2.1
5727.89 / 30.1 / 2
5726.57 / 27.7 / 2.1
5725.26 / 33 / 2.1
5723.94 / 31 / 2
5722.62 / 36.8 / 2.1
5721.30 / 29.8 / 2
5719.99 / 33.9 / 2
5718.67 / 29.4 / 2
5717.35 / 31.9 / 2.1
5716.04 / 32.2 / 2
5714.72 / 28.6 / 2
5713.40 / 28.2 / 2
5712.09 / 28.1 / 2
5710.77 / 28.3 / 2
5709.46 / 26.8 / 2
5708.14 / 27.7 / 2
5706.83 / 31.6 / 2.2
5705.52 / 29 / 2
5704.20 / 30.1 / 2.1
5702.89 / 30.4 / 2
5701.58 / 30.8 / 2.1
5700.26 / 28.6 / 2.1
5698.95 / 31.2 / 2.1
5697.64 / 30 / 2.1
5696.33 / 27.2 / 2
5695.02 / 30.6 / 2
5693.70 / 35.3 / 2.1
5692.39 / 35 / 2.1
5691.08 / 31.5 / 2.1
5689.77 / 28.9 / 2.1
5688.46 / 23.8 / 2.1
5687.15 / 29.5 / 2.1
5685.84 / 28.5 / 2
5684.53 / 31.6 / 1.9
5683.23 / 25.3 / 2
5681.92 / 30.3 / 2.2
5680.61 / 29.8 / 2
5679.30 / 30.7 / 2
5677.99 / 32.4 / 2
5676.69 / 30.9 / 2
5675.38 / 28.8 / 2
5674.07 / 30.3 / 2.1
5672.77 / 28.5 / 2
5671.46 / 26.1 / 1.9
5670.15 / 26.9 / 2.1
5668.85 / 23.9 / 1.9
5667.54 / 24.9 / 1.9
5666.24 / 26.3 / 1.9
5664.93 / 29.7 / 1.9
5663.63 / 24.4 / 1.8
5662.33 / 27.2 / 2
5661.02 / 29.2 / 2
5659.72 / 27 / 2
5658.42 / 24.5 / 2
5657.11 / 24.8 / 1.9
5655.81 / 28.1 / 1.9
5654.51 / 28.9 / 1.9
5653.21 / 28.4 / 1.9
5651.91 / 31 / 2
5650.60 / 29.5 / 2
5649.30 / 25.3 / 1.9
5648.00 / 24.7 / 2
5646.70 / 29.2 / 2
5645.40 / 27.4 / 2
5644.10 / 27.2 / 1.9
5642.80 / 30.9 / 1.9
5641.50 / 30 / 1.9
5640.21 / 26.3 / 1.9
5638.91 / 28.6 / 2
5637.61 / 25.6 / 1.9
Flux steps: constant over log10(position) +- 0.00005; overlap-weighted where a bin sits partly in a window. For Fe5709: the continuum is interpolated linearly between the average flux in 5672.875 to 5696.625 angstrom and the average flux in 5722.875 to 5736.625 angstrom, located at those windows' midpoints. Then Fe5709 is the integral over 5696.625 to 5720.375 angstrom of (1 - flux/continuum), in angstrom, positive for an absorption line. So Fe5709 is 1.20 angstrom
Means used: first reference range 30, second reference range 32.5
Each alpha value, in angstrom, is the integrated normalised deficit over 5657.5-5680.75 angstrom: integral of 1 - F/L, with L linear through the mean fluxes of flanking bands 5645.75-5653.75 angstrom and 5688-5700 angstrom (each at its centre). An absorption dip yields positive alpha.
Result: 1.0 angstrom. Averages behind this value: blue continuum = 28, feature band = 27.8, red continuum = 30.4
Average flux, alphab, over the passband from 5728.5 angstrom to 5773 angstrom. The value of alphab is 32.9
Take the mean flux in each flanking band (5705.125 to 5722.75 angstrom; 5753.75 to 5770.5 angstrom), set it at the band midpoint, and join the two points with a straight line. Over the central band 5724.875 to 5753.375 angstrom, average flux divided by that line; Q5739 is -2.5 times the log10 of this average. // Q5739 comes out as -0.05 mag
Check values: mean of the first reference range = 30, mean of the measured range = 32.7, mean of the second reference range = 32.6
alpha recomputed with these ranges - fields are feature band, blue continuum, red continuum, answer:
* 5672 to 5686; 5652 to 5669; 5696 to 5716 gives -0.9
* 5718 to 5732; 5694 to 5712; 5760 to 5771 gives -0.6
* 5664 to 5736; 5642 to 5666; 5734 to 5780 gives -0.2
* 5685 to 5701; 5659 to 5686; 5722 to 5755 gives -0.2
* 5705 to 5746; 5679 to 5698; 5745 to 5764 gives -0.2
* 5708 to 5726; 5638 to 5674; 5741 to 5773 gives 0.1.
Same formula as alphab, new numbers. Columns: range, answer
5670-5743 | 30.6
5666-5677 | 27.3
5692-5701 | 31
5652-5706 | 28.8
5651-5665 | 27.5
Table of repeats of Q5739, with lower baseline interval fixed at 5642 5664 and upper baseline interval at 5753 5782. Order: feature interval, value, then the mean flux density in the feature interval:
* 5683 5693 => -0.01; 29.4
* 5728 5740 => -0.07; 33.2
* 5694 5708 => -0.01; 30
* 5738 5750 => -0.04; 32.5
